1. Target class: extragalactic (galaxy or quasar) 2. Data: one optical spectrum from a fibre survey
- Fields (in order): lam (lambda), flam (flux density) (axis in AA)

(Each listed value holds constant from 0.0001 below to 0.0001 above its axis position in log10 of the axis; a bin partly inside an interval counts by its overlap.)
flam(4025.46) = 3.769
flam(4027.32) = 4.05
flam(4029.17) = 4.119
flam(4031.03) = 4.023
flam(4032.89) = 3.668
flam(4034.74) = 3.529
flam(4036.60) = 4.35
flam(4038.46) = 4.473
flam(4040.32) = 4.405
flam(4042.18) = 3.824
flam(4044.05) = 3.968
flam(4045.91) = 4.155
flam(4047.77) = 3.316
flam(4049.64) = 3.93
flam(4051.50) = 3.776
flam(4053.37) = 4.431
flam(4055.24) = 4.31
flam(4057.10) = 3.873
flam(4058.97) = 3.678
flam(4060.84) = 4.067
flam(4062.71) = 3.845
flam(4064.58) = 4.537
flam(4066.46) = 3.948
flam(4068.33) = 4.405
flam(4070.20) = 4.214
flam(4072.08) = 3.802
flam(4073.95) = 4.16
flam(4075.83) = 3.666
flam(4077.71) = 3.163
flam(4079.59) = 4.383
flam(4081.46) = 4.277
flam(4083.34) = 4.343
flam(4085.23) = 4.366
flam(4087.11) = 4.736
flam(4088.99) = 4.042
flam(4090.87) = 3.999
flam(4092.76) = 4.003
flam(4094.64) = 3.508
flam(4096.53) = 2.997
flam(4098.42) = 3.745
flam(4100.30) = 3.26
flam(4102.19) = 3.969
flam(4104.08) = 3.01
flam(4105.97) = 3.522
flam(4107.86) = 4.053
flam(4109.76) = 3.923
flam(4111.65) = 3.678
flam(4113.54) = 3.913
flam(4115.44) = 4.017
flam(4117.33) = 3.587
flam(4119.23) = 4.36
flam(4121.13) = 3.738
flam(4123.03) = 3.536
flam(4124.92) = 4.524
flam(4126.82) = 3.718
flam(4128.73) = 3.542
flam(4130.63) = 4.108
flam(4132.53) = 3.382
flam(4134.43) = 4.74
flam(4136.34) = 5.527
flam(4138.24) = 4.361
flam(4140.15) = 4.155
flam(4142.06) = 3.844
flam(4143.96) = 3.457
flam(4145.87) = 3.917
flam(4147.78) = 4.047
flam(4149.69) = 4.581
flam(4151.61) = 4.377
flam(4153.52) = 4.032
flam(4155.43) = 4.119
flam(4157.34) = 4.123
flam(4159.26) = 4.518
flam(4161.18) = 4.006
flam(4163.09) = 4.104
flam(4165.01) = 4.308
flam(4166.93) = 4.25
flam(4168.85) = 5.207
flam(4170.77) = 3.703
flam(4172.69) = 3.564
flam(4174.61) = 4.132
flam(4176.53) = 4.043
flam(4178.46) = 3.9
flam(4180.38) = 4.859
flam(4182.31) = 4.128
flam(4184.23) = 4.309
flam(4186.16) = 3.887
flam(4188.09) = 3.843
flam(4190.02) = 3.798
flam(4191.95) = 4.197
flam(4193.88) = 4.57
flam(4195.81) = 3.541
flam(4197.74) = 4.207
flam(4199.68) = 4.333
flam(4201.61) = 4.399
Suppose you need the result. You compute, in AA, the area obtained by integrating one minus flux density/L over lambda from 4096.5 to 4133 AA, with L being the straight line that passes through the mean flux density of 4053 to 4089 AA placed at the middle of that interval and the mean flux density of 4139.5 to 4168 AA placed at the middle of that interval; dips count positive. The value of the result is 3.2 AA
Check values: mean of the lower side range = 4.11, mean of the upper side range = 4.13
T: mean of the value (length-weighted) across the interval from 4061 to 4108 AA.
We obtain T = 3.92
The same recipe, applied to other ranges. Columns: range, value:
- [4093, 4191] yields 4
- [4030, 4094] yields 4.05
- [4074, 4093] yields 4.1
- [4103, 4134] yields 3.81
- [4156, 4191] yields 4.15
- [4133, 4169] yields 4.27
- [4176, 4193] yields 4.11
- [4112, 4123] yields 3.88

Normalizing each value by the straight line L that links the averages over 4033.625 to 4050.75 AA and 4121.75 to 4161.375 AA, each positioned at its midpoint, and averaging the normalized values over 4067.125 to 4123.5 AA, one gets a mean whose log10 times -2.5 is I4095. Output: 0.049 mag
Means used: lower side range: 3.99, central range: 3.88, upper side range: 4.12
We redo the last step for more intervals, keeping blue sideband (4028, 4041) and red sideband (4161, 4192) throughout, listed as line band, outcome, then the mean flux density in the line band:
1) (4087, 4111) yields 0.107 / 3.72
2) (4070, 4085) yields 0.023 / 4.01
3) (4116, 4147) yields 0.022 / 4.03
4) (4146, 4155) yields -0.025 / 4.22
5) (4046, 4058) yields 0.034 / 3.96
